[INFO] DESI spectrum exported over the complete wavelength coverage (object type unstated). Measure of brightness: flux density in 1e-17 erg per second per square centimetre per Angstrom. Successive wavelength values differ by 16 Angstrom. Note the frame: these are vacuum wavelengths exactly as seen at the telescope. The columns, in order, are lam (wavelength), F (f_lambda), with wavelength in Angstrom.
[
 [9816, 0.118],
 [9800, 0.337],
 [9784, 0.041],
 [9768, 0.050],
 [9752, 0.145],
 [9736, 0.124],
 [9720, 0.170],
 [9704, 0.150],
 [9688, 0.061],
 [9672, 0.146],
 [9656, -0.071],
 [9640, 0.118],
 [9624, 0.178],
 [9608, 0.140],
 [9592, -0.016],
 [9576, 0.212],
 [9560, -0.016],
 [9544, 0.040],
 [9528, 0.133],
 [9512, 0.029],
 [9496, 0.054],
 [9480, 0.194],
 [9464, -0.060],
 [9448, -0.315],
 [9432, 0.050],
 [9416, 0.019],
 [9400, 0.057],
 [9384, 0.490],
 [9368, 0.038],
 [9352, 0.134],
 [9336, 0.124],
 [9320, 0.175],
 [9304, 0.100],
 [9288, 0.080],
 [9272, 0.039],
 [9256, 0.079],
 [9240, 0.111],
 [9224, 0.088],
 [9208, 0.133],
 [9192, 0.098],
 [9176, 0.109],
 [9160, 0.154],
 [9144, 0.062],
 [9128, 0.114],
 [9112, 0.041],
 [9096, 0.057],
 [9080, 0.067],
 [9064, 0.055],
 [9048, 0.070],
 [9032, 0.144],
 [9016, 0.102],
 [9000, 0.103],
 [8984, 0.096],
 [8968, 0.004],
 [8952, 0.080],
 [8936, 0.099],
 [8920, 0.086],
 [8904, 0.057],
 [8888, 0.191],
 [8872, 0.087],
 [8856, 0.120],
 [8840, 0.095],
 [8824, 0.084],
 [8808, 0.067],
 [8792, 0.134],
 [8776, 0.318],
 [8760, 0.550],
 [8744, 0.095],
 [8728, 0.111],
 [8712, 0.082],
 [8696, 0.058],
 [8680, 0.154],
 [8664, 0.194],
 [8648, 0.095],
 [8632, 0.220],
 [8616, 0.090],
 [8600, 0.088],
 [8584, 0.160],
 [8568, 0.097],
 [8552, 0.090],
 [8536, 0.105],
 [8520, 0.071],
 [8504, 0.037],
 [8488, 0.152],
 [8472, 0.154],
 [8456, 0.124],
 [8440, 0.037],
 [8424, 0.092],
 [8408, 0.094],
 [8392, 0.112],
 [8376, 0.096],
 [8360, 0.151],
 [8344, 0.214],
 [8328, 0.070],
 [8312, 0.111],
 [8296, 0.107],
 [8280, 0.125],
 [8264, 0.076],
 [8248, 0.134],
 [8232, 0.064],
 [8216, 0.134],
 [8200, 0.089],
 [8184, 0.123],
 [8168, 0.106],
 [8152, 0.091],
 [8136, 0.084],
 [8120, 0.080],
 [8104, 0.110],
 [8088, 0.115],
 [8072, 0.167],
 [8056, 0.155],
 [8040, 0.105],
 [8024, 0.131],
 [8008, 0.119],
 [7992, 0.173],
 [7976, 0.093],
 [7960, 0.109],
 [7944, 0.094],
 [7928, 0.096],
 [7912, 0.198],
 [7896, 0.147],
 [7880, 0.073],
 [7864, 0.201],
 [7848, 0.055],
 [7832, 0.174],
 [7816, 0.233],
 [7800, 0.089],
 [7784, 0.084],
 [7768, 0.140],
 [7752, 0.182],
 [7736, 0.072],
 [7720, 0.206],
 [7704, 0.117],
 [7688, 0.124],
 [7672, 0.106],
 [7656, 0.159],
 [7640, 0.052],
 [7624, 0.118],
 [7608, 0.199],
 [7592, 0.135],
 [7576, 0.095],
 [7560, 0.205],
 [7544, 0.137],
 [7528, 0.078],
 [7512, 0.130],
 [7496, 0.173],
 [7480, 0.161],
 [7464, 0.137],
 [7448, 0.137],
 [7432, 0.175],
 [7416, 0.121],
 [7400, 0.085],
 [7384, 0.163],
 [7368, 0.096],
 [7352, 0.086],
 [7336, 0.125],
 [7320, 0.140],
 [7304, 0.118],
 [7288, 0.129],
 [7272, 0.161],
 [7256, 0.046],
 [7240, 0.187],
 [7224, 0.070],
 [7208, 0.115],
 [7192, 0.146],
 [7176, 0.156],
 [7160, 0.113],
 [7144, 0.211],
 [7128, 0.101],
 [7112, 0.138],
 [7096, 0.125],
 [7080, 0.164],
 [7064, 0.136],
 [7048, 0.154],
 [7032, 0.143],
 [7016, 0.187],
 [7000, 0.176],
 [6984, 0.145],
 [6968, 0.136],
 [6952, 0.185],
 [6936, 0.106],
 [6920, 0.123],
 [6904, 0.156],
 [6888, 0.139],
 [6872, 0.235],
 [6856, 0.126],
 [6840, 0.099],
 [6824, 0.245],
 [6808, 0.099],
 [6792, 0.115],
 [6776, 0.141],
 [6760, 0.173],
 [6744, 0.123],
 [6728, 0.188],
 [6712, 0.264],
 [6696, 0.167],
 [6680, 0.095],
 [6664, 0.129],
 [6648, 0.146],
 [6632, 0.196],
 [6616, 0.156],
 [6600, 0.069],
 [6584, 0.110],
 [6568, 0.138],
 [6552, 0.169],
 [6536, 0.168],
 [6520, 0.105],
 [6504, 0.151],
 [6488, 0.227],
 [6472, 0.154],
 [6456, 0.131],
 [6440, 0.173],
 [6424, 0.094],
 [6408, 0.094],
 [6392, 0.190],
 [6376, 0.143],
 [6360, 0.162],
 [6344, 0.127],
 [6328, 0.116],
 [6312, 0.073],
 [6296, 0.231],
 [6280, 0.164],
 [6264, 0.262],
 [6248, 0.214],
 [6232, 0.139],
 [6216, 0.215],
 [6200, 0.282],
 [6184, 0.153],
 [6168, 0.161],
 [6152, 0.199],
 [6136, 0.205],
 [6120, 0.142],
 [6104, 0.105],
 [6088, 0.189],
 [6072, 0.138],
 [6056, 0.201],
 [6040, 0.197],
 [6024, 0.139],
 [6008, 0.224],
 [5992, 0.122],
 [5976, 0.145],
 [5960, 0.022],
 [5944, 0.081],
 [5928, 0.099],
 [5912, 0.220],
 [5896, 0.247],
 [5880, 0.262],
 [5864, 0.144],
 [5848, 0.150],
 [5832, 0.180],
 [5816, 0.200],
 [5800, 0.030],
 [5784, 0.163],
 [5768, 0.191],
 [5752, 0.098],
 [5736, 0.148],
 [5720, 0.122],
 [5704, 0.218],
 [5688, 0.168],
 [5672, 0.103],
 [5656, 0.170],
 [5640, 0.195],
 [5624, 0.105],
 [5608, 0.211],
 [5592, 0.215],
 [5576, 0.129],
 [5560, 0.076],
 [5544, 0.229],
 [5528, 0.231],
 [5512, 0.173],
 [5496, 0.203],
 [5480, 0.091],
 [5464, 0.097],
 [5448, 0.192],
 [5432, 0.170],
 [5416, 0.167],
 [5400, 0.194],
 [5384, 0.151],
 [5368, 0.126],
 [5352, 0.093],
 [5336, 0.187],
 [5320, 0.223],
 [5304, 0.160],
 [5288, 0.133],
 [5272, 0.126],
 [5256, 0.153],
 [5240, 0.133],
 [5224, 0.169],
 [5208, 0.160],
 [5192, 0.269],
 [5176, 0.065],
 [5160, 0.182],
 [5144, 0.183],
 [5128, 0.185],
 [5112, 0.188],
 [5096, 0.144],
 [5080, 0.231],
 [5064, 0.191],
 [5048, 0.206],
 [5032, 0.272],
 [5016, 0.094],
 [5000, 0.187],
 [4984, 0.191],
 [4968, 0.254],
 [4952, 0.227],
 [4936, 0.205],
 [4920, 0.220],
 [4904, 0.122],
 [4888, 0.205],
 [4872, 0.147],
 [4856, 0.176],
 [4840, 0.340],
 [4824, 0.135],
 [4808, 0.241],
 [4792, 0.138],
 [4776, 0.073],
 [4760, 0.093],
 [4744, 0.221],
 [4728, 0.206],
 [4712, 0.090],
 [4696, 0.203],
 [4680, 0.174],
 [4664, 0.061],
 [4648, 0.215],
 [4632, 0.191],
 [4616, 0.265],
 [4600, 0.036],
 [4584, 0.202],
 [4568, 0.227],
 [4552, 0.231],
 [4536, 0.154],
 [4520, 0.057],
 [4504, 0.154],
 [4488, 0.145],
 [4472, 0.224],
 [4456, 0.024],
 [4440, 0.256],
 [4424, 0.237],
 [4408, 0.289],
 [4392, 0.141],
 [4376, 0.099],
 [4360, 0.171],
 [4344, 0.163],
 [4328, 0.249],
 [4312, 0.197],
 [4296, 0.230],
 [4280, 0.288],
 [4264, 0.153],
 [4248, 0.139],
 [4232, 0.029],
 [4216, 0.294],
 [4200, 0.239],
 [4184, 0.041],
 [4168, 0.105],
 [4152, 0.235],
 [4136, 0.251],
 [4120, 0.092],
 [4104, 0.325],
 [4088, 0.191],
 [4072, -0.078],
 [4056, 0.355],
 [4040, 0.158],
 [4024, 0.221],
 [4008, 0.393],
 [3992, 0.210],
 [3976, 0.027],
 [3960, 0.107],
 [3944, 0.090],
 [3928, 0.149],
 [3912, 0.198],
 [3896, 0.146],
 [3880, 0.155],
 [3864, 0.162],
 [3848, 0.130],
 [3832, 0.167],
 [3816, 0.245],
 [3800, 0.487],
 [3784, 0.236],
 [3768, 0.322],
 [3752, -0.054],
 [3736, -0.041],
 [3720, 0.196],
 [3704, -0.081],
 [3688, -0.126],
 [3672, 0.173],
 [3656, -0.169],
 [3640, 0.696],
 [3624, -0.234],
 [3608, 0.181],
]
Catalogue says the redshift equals 0.749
